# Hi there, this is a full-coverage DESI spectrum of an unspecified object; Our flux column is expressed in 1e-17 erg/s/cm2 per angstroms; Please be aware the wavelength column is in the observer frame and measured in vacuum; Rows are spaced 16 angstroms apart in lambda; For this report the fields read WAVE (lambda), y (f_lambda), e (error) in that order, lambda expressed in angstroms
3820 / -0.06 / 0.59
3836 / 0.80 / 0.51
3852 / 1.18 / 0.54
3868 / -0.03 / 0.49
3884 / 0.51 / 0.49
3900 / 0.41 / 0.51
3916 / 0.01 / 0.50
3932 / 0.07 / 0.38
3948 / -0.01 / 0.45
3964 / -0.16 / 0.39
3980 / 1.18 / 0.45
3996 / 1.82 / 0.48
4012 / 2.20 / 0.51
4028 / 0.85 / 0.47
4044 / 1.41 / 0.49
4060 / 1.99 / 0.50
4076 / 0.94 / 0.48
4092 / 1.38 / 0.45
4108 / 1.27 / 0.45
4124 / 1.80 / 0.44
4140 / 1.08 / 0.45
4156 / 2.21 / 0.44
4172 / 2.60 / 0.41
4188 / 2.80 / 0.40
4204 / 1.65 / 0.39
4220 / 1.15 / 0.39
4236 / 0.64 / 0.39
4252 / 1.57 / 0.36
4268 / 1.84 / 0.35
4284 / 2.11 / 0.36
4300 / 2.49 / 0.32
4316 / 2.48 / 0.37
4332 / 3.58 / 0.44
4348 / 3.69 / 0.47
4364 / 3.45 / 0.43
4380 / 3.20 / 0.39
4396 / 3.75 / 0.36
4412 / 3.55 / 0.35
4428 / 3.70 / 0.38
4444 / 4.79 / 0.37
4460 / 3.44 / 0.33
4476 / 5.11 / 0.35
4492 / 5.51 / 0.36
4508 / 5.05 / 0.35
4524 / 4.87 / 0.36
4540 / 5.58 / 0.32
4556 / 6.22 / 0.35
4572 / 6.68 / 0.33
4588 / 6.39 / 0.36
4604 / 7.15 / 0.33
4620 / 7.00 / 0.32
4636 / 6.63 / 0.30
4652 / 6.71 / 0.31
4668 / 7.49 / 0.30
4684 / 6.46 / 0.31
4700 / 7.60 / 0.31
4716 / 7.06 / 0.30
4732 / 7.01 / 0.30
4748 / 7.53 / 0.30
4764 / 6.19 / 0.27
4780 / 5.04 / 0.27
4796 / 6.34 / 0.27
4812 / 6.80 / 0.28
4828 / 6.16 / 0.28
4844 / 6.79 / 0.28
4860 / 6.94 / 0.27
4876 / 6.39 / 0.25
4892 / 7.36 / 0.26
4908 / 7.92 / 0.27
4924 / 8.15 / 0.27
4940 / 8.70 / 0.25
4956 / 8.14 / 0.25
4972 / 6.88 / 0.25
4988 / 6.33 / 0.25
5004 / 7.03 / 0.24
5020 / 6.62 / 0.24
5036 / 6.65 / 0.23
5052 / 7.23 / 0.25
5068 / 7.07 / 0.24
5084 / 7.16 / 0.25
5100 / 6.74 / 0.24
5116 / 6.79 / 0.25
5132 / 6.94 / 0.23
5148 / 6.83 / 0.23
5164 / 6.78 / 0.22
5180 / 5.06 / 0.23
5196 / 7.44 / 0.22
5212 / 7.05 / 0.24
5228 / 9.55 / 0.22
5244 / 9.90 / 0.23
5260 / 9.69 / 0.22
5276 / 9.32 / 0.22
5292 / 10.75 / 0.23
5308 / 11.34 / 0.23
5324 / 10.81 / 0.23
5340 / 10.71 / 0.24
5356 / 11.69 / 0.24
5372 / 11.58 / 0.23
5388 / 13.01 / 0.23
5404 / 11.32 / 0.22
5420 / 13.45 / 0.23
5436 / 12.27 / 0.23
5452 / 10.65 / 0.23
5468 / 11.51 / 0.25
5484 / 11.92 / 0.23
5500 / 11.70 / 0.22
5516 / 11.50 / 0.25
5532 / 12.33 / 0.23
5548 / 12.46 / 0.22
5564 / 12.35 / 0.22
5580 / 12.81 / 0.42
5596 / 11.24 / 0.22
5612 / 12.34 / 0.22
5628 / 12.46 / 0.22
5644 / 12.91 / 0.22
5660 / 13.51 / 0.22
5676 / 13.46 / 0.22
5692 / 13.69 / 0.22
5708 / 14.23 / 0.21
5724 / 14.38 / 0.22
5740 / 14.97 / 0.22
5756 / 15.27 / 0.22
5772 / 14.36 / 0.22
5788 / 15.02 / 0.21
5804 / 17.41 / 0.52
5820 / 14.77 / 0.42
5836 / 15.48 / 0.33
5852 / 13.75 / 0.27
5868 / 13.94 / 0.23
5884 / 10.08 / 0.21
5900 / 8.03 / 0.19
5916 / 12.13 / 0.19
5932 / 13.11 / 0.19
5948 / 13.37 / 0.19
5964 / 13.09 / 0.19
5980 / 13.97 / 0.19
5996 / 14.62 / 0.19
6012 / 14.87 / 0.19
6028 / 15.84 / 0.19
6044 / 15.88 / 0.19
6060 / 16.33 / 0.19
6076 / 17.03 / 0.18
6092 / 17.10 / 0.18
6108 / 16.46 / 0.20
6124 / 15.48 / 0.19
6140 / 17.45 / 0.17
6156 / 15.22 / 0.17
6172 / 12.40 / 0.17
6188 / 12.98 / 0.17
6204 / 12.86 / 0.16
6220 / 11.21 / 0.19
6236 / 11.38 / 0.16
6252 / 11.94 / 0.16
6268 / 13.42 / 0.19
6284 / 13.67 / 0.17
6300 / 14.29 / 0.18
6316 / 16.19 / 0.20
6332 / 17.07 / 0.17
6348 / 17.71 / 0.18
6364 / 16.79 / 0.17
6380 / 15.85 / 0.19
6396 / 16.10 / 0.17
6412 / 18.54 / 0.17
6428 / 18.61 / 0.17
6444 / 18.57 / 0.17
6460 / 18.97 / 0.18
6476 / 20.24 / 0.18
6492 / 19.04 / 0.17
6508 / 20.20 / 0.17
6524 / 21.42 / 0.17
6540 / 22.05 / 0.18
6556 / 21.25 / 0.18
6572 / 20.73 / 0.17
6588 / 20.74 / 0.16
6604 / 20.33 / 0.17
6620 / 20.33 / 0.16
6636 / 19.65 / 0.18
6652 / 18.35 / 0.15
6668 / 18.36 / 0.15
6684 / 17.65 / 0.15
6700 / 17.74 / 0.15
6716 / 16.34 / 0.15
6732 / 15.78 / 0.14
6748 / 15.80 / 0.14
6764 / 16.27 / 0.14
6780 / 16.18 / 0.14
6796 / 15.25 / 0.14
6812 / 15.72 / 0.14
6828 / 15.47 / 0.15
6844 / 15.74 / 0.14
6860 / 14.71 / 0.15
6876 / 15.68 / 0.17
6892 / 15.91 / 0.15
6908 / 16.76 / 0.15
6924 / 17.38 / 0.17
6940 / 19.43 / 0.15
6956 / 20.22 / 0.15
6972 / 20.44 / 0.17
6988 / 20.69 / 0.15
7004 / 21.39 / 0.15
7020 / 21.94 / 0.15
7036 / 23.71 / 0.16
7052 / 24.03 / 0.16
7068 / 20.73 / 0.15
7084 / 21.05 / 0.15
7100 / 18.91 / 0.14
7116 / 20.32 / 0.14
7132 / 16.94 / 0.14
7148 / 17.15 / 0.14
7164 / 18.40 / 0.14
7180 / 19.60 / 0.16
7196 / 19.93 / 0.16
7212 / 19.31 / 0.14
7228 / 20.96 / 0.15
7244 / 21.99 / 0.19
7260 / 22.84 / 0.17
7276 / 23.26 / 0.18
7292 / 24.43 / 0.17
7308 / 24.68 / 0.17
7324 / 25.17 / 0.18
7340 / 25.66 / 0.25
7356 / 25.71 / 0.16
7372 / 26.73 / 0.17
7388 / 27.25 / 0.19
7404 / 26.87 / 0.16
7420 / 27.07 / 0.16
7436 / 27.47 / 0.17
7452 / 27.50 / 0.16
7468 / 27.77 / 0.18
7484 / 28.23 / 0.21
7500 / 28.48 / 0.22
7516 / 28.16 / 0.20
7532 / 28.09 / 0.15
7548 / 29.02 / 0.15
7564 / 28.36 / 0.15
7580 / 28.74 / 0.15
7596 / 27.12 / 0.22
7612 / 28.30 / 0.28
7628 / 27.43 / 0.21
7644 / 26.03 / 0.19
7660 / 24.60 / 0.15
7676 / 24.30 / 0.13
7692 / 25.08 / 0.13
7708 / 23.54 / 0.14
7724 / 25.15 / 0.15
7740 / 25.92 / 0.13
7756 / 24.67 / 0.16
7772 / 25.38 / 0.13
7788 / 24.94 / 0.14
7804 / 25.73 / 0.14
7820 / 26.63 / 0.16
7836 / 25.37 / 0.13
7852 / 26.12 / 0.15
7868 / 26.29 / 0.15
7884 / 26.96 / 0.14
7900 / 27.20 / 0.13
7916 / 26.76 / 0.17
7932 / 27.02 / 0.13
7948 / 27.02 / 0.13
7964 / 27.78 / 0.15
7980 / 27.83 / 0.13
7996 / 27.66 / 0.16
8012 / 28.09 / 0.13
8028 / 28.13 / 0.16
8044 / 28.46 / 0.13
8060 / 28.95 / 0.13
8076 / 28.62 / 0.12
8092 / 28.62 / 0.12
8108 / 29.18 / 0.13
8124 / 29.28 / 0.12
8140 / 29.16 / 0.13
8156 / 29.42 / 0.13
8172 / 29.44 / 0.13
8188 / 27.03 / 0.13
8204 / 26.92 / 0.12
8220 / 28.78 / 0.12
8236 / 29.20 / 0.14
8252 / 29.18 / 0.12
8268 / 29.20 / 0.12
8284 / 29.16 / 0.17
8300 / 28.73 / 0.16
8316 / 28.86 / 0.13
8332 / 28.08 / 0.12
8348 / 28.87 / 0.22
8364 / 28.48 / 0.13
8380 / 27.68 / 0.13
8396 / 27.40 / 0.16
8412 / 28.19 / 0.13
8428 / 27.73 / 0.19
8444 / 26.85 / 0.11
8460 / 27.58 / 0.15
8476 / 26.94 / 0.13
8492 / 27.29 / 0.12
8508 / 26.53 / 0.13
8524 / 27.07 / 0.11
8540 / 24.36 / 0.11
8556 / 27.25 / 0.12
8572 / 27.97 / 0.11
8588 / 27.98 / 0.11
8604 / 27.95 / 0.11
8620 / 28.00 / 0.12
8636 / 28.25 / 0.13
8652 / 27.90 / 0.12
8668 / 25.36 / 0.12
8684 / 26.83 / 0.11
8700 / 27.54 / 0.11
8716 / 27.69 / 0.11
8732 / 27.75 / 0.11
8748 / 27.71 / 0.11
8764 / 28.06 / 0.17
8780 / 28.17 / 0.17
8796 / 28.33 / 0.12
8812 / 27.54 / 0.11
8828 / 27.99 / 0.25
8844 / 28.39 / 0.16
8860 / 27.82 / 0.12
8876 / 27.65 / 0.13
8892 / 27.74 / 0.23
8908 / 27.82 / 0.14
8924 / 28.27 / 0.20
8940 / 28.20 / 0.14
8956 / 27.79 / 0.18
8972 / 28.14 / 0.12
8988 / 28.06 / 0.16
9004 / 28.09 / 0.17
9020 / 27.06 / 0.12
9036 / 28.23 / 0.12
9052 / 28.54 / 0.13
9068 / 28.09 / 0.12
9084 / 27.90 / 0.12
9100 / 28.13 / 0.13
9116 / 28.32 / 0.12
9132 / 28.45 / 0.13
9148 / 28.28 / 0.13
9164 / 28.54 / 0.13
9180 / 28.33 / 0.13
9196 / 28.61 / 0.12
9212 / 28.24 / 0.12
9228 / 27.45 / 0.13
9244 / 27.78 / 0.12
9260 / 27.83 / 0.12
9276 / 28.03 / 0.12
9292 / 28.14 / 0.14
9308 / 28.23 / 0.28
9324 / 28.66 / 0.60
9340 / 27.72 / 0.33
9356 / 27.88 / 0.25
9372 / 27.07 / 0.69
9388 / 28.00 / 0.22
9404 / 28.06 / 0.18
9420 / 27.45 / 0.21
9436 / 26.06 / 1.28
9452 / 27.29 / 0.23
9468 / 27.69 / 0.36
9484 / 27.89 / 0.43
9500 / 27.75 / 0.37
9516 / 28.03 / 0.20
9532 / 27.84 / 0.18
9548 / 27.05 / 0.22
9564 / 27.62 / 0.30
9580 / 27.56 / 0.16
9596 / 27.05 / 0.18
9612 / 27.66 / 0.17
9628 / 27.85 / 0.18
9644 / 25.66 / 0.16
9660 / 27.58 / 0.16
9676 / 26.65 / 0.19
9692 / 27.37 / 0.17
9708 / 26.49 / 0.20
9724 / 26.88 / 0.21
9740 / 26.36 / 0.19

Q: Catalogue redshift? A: 0.00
